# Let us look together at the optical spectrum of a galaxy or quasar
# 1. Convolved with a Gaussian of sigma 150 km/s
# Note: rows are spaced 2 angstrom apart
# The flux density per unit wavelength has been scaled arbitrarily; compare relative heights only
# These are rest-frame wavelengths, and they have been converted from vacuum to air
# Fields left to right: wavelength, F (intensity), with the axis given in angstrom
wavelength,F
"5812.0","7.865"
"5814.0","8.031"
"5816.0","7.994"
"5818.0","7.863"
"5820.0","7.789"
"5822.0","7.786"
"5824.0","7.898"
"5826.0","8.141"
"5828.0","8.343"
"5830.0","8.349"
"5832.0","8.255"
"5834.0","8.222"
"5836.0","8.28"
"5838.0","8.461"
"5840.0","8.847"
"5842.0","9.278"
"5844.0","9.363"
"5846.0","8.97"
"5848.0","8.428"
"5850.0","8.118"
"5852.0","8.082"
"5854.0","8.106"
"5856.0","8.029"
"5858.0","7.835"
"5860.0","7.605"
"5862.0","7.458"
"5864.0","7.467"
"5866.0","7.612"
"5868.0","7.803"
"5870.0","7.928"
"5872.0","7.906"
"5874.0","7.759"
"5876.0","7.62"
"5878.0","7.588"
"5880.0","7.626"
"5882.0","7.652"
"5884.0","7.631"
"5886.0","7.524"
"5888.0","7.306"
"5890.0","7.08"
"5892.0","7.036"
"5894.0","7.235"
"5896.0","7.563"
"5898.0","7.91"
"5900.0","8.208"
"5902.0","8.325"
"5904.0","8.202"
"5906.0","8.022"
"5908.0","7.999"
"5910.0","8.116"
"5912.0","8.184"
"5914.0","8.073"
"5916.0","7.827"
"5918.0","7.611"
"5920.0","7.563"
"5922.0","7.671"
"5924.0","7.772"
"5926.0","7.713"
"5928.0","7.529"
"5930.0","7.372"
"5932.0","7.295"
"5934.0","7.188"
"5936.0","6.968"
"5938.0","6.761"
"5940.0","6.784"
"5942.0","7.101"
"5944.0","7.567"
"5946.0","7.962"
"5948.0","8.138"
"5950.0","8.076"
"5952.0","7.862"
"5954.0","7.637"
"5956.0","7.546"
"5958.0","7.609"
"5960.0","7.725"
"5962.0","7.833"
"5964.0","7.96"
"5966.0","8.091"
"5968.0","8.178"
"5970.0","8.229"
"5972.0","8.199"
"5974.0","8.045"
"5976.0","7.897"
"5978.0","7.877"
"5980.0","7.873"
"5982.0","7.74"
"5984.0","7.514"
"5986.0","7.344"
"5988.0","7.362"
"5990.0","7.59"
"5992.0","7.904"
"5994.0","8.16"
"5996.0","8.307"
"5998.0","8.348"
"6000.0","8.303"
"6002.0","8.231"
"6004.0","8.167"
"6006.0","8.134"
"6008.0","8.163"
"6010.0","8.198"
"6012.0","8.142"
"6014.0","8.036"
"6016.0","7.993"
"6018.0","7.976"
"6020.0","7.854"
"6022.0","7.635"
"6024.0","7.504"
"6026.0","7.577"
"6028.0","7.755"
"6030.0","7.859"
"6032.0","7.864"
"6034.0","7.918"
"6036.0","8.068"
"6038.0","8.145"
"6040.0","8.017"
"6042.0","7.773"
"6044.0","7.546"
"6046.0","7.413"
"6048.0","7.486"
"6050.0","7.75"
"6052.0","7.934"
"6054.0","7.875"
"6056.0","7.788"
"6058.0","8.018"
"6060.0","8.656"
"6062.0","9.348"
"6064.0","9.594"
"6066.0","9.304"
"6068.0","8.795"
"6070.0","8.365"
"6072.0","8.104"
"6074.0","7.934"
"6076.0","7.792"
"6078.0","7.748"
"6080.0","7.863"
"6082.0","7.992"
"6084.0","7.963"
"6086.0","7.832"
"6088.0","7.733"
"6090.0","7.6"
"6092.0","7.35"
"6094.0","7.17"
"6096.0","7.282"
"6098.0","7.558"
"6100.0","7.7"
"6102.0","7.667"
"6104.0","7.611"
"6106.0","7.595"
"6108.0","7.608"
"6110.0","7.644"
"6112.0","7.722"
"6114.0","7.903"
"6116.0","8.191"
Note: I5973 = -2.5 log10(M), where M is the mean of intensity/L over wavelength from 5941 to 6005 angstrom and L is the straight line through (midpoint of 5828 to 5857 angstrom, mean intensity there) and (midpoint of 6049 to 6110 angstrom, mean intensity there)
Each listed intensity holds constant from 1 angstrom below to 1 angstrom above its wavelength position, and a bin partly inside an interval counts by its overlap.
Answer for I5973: 0.04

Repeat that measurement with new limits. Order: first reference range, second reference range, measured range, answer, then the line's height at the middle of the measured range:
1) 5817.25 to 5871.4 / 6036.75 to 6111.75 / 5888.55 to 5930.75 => 0.05 mag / 8.09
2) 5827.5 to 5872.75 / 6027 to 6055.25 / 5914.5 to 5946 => 0.09 mag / 8.04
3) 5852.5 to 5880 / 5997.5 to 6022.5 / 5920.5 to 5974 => 0.04 mag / 7.94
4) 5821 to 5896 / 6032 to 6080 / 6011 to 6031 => 0.04 mag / 8.1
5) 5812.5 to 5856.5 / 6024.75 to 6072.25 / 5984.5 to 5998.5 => 0.05 mag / 8.17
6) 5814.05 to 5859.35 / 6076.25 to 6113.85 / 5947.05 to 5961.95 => 0.03 mag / 8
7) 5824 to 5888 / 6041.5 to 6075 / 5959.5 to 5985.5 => 0.03 mag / 8.15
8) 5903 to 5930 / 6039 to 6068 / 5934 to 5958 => 0.06 mag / 7.92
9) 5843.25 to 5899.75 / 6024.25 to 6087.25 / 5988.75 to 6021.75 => -0.01 mag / 7.99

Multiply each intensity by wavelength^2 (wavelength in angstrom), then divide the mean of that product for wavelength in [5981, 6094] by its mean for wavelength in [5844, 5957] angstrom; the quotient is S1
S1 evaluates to 1.08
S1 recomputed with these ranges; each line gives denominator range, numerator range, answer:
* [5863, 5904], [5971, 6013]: 1.08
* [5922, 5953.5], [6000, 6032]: 1.09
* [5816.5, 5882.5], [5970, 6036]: 1.03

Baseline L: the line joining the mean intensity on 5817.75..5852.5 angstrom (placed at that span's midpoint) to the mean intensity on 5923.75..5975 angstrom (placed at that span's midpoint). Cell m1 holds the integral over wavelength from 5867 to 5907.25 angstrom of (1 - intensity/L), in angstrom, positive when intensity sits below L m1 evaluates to 1.74 angstrom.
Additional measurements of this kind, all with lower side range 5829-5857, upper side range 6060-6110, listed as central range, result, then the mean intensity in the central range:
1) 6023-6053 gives 1.1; 7.77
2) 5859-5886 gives 2.4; 7.66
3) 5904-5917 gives 0.5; 8.05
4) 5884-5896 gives 1.6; 7.3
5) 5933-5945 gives 1.8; 7.06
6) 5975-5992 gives 1.1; 7.66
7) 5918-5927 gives 0.7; 7.67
